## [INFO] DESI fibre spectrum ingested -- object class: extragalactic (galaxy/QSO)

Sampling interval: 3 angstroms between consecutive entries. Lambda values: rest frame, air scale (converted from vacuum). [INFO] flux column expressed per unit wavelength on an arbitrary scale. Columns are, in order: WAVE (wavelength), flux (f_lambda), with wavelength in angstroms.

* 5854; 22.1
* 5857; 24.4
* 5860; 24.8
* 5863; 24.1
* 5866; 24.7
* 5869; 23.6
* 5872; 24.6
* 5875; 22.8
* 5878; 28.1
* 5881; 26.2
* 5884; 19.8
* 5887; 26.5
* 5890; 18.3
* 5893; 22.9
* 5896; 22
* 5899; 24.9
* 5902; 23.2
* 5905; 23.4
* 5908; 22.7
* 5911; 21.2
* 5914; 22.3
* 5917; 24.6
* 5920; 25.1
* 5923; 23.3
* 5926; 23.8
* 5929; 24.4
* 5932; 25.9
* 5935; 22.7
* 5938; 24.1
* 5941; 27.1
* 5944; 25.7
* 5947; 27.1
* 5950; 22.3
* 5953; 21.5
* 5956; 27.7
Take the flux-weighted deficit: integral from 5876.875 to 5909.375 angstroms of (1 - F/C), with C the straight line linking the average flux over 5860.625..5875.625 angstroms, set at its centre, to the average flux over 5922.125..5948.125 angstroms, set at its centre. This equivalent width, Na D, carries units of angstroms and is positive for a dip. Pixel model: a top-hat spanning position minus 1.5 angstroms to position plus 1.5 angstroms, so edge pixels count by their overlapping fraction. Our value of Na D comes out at 1.3 angstroms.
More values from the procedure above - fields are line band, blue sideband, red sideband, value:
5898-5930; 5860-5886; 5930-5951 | 1.6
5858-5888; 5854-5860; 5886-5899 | -1.5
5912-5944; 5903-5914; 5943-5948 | 0.2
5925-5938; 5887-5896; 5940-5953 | 0.0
